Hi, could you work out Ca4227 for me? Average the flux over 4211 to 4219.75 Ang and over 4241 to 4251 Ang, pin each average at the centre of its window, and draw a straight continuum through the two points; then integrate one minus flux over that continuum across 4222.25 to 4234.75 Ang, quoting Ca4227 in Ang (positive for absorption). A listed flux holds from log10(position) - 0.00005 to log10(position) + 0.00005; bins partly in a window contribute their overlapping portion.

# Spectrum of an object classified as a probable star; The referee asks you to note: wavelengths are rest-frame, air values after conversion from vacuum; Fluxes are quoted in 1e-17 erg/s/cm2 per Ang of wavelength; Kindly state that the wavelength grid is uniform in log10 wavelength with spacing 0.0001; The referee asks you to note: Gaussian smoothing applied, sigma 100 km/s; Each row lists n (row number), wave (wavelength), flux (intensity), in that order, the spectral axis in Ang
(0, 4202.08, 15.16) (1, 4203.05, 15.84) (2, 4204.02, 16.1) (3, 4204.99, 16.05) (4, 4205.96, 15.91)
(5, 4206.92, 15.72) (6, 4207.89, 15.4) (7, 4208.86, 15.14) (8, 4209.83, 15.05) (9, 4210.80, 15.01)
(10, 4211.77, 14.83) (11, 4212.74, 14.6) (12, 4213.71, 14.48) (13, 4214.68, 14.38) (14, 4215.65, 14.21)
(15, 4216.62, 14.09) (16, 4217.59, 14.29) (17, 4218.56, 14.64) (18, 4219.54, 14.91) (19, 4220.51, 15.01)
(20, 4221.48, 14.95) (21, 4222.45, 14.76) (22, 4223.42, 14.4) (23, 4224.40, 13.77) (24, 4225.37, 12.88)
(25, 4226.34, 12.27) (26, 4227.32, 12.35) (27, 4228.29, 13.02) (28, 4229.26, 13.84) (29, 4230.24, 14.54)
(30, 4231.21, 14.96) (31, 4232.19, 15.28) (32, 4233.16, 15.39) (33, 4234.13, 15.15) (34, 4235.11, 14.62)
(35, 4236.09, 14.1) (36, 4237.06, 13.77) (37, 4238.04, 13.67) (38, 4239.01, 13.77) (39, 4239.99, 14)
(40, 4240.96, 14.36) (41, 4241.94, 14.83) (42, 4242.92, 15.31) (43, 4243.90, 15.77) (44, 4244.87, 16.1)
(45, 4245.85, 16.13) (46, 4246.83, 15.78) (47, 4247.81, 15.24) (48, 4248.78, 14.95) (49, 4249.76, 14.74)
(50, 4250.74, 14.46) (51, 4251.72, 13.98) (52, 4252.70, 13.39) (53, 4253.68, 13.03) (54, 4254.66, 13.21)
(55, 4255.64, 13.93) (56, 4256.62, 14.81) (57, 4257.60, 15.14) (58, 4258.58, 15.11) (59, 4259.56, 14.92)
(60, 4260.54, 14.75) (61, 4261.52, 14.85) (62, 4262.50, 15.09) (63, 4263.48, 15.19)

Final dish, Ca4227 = 0.68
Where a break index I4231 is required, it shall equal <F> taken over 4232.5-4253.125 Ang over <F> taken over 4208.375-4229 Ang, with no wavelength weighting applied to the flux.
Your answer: 1.0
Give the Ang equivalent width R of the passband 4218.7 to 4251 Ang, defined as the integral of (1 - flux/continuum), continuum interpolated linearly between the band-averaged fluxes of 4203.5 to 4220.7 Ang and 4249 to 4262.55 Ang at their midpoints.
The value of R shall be 0.3 Ang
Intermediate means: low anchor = 15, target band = 14.5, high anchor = 14.4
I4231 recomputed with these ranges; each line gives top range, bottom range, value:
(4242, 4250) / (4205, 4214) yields 1.02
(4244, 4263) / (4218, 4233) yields 1.04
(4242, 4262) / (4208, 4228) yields 1.03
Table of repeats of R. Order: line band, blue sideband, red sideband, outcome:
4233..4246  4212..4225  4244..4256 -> -0.1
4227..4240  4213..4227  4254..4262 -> 0.1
